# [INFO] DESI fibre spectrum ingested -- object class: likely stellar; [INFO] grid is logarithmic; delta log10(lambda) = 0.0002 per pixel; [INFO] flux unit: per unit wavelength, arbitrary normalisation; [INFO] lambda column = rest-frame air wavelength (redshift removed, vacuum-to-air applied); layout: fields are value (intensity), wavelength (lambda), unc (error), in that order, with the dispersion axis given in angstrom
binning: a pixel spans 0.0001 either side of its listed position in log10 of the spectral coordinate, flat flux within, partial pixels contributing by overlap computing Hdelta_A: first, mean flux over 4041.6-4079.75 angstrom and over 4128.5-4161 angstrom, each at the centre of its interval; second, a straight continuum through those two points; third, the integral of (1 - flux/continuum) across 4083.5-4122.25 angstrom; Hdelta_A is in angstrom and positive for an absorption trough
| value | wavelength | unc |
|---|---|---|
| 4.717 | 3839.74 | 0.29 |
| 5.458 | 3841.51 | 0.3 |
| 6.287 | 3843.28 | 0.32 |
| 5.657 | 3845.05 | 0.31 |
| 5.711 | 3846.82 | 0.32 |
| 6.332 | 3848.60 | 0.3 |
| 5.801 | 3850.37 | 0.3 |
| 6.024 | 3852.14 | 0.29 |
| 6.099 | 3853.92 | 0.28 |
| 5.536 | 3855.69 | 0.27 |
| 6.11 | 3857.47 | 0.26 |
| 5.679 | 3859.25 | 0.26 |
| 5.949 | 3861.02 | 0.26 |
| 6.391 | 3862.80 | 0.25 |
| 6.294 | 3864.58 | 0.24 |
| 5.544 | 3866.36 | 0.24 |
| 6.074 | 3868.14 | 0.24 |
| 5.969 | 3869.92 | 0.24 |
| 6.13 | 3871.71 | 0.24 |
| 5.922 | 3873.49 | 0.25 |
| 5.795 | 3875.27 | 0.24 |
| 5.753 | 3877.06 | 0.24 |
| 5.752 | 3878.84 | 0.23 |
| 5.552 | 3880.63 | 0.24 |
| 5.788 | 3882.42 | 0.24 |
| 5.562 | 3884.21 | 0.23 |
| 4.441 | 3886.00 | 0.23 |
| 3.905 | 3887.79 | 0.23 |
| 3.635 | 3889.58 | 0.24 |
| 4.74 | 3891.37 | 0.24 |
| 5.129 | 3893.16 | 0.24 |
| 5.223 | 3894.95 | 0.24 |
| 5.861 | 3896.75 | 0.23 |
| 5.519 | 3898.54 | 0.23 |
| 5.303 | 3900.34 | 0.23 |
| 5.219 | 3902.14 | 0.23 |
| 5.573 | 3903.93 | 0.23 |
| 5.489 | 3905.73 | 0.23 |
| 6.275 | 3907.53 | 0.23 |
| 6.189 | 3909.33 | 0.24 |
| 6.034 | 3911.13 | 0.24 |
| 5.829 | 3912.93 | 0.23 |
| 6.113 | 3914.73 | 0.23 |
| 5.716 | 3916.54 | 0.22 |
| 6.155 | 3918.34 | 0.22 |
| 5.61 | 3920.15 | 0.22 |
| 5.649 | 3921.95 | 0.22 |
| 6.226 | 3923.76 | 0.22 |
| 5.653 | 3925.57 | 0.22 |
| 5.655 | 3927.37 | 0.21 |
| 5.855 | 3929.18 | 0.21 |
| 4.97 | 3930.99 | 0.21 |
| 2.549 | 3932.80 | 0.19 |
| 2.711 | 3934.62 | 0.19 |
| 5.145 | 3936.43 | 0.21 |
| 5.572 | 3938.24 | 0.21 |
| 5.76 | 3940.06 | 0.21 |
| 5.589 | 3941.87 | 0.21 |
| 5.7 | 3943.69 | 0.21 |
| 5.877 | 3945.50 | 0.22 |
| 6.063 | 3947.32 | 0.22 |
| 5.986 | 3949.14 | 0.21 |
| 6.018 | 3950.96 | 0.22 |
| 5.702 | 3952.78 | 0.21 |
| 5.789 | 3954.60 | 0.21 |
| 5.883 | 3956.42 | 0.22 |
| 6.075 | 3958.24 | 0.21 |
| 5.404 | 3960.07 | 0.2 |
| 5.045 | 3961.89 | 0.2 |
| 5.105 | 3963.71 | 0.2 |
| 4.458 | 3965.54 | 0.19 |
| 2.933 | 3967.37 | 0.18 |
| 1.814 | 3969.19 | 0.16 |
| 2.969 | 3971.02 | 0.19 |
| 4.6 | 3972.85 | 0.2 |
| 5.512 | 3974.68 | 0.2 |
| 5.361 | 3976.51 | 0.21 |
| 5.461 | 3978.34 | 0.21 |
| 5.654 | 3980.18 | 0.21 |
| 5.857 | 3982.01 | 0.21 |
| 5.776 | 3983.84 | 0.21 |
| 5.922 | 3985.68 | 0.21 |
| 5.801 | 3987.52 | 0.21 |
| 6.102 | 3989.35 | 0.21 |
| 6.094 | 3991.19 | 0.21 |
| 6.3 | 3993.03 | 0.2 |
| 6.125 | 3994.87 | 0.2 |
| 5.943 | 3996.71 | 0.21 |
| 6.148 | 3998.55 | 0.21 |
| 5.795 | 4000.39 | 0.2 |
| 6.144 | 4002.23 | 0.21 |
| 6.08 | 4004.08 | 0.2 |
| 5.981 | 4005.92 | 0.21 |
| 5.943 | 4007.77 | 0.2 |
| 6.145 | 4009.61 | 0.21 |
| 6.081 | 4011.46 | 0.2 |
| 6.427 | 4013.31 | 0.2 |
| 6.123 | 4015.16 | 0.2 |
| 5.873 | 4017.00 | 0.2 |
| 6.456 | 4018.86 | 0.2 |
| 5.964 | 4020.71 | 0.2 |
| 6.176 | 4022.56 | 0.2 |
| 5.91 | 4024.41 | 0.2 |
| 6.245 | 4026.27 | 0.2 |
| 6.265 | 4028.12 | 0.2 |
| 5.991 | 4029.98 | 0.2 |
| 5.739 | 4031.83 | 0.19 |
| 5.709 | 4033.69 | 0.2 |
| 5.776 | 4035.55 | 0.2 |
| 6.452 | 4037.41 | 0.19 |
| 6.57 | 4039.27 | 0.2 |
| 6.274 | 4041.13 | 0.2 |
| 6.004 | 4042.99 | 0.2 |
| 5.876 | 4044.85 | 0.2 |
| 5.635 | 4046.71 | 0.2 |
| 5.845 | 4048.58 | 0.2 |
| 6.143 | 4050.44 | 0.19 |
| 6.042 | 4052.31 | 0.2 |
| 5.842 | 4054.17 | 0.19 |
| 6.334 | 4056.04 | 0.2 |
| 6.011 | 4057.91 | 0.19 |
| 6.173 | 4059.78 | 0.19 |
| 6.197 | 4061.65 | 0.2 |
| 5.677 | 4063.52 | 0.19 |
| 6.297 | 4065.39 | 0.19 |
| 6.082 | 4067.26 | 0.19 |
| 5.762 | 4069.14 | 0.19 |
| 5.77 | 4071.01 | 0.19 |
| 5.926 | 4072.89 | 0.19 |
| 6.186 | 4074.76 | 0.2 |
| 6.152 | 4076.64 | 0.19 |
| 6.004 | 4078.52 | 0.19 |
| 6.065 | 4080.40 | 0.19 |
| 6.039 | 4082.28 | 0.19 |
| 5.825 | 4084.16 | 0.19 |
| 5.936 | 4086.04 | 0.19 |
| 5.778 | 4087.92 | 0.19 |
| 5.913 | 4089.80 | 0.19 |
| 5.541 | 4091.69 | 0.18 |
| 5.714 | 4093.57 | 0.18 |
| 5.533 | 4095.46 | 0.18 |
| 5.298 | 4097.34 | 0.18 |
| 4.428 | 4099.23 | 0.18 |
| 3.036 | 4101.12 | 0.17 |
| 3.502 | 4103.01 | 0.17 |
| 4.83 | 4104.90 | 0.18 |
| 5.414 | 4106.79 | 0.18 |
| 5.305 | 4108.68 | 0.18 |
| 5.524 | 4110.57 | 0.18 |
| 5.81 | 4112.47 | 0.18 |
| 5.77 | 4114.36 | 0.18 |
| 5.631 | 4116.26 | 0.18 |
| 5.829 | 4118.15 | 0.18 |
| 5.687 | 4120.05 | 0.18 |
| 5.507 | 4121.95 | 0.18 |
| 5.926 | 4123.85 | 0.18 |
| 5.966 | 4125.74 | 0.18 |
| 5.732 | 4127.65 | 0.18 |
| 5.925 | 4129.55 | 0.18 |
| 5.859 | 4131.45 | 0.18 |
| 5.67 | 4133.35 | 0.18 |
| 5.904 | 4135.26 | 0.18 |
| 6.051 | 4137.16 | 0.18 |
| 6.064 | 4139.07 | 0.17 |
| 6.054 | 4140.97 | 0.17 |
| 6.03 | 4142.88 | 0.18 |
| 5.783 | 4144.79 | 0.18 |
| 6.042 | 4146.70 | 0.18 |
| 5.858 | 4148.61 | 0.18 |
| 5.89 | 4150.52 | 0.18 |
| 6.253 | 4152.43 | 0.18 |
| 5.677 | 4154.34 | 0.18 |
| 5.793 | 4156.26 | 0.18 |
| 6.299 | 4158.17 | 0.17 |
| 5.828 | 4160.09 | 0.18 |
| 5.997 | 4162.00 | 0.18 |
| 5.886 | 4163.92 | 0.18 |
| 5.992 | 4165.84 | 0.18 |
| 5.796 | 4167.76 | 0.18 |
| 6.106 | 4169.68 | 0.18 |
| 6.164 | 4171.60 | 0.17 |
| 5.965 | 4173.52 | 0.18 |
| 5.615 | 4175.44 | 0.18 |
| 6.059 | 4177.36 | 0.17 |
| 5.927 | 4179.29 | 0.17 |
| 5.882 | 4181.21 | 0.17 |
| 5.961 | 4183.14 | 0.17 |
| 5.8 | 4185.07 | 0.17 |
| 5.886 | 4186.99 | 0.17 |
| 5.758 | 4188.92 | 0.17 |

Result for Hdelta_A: 4.2 angstrom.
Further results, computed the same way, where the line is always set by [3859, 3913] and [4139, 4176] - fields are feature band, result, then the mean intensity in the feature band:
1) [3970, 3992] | 1.13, 5.41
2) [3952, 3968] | 1.35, 5.19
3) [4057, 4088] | -0.89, 6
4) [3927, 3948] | 2.01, 5.1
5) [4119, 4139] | 0.28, 5.83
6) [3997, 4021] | -1.46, 6.09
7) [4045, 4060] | -0.48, 5.99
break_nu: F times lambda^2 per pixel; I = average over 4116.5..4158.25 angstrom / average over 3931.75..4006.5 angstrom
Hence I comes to 1.20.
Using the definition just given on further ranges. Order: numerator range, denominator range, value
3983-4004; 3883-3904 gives 1.27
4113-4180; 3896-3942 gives 1.21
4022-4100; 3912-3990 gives 1.18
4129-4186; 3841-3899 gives 1.22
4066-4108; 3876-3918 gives 1.11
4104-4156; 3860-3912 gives 1.18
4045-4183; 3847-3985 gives 1.18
